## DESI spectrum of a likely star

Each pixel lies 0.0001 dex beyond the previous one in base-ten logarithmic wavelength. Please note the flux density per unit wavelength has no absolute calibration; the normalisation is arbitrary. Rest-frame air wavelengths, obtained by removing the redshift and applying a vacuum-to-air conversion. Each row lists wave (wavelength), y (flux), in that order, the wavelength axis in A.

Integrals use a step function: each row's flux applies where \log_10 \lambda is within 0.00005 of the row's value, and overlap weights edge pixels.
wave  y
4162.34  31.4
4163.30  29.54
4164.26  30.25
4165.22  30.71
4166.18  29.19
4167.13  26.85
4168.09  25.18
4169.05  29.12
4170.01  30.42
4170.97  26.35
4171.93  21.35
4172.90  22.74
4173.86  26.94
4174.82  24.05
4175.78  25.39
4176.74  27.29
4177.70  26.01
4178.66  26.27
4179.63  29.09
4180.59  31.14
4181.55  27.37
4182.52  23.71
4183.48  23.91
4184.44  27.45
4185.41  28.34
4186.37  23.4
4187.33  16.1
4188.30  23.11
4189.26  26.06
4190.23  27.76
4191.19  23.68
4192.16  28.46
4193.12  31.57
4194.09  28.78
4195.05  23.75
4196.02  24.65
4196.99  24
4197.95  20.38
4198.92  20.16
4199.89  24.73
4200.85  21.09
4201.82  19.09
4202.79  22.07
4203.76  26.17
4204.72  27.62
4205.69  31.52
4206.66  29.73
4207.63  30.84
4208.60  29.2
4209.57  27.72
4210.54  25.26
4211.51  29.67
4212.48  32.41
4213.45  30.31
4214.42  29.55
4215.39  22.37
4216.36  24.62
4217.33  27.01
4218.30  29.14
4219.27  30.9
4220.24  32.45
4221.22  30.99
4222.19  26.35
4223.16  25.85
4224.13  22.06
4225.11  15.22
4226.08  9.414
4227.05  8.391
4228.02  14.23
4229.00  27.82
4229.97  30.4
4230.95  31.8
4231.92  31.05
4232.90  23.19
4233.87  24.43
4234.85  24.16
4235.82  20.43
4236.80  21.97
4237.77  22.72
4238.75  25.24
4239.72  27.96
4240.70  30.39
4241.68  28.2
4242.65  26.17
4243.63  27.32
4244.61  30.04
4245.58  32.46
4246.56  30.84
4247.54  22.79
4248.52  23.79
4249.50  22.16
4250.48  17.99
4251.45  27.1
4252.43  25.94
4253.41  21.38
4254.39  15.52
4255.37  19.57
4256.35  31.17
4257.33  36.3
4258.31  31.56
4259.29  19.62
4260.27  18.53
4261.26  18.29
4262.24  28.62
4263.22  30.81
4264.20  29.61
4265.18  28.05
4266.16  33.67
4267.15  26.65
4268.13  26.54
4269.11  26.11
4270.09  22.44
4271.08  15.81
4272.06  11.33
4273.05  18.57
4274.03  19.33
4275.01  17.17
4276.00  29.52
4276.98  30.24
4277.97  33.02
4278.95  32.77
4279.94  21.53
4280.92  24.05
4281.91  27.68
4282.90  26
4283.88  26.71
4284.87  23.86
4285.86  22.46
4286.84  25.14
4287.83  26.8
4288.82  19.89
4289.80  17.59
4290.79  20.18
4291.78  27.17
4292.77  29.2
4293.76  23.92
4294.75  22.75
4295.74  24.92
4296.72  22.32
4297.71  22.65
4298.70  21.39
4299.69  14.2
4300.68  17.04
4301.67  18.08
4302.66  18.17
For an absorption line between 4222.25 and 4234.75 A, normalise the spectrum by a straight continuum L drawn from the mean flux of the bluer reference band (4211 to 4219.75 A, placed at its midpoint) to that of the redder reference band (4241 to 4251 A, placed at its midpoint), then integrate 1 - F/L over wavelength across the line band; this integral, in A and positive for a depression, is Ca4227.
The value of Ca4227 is 2.40 A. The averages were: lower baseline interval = 28.4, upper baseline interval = 26.3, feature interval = 22.2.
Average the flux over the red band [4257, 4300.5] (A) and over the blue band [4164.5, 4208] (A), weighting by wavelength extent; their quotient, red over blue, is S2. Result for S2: 0.94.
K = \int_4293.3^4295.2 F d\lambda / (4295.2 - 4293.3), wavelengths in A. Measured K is 23.3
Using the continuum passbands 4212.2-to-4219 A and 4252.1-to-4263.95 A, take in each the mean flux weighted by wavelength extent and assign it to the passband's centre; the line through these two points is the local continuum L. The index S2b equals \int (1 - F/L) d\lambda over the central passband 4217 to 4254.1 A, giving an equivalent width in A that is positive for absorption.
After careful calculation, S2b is 2.1 A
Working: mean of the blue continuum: 27.9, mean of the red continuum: 24.9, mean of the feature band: 24.9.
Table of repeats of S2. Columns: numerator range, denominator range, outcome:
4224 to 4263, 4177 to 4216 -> 0.93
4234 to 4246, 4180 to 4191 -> 1.04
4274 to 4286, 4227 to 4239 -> 1.08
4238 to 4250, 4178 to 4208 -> 1.06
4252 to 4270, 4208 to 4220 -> 0.92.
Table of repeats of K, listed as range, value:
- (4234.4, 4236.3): 22.3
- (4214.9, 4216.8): 23.5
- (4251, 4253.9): 24.8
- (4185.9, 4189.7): 22.1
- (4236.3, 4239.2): 23.3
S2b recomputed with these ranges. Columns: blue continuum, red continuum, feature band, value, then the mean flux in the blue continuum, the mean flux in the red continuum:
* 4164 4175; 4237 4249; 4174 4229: 3.5 A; 26.9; 27.2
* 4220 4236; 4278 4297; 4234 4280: -2.2 A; 23.3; 24.7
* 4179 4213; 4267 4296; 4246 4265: -0.3 A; 26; 23.9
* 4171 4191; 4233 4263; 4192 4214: -1.0 A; 25.4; 25.1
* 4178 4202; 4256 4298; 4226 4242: 0.6 A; 25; 24.9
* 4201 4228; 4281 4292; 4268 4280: 0.4 A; 25.5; 23.9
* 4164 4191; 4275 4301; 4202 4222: -2.1 A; 26.2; 24.3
